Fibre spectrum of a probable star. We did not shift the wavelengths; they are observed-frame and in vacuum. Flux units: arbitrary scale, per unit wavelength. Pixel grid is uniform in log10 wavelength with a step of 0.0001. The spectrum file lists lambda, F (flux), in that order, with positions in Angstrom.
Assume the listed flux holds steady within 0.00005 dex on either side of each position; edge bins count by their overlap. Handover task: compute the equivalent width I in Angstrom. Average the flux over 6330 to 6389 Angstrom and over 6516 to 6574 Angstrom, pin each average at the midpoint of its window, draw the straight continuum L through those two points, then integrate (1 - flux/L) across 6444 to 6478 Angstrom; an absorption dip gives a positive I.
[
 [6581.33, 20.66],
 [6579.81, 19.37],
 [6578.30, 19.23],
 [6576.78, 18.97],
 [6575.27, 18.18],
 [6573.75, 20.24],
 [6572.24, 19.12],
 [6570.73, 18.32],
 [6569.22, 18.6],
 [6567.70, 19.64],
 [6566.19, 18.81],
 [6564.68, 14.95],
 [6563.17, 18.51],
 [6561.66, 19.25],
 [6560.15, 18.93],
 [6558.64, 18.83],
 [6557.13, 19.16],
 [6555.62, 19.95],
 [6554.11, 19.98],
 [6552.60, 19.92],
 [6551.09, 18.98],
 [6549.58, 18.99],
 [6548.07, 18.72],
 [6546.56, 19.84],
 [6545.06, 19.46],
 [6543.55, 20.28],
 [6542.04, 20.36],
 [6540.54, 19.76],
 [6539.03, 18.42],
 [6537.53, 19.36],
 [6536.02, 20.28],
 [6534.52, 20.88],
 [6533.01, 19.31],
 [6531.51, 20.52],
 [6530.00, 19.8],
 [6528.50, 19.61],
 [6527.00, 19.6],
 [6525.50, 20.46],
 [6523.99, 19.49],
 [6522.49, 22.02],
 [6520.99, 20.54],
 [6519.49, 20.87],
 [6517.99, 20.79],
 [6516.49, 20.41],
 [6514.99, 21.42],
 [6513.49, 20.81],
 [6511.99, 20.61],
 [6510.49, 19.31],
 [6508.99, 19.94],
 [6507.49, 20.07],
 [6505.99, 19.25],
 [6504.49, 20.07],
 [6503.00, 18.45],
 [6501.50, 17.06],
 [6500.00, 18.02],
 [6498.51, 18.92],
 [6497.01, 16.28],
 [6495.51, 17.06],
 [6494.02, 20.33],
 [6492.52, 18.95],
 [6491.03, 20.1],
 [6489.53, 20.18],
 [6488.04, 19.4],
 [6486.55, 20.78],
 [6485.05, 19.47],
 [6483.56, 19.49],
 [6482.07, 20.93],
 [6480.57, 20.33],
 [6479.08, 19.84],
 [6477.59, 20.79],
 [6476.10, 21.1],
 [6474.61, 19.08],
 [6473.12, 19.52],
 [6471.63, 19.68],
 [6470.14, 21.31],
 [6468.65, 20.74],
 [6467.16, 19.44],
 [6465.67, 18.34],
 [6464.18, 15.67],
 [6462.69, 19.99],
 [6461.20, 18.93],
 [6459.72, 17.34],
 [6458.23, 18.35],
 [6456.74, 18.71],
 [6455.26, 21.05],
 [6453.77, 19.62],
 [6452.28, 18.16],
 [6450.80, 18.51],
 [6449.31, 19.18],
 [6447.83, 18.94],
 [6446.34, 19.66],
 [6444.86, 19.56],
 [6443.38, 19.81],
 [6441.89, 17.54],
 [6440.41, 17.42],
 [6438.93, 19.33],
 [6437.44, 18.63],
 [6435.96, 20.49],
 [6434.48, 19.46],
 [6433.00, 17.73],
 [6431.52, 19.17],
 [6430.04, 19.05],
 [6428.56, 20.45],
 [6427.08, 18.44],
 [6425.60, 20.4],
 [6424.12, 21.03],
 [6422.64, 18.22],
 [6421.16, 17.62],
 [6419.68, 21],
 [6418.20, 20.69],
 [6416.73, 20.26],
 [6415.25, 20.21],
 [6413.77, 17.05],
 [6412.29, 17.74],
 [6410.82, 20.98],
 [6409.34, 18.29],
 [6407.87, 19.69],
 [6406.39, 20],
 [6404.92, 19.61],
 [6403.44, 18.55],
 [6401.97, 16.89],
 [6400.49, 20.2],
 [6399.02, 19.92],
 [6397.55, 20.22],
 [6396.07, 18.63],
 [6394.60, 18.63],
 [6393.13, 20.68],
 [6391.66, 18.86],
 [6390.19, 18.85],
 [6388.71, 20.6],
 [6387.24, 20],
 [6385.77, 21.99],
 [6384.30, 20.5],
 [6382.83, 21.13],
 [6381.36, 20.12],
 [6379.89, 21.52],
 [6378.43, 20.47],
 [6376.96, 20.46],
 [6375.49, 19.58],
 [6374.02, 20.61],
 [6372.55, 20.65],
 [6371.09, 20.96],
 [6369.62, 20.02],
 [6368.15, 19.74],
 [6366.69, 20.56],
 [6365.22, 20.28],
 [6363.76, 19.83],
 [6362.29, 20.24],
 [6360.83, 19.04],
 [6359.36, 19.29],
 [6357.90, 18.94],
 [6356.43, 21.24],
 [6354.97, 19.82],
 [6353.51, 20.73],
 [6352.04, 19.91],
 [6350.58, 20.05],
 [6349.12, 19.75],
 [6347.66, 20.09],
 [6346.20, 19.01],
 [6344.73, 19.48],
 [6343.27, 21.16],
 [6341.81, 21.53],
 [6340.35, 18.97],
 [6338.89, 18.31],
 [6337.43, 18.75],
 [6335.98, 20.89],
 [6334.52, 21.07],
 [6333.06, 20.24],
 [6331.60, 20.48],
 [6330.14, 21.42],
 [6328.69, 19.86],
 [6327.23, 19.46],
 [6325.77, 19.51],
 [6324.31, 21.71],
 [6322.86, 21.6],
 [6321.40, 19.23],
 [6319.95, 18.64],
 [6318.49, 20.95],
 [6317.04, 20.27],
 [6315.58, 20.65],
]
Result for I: 1.0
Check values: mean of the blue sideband 20.2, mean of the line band 19.3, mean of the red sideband 19.6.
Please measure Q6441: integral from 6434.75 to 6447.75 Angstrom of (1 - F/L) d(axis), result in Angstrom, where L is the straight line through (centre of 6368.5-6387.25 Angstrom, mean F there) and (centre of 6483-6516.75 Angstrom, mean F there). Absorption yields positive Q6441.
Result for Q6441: 0.60 Angstrom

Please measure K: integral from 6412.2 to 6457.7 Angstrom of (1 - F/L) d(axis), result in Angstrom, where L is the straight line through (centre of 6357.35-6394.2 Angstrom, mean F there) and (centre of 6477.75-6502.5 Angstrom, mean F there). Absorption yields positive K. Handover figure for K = 1.10 Angstrom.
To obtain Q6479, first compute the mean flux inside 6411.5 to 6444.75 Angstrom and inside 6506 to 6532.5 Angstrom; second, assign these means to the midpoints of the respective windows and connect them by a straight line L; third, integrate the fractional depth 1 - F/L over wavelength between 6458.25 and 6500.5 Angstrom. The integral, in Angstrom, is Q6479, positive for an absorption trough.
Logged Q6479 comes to 1.02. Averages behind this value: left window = 19.2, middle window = 19.3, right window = 20.3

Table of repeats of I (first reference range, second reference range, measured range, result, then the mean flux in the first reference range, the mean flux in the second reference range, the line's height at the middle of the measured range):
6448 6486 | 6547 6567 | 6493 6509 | 0.49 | 19.4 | 18.9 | 19.2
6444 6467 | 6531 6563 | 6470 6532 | -2.01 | 18.8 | 19.6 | 19.2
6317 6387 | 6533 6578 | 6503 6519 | -0.64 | 20.2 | 19.2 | 19.4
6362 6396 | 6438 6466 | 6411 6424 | 0.12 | 20.2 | 18.7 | 19.5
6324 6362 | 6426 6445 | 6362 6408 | -1.04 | 20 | 19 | 19.6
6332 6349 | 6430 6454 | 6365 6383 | -0.76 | 20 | 18.9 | 19.6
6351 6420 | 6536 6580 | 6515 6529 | -0.87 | 19.9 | 19.1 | 19.3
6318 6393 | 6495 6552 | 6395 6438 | 1.38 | 20.2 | 19.6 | 20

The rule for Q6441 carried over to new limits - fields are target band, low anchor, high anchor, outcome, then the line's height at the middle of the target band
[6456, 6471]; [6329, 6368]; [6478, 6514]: 0.5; 19.5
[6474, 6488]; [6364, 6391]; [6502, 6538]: 0.0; 20.2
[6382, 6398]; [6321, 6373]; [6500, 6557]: 0.0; 20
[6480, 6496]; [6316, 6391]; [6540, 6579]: -0.2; 19.5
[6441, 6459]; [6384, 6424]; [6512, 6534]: 0.7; 19.8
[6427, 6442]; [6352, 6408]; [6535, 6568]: 0.6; 19.7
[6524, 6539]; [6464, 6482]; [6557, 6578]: -0.6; 19.1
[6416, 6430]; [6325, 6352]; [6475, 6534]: 0.1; 19.9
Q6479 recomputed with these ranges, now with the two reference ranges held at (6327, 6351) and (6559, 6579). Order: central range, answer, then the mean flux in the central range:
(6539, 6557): -0.75 Angstrom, 19.6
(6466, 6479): -0.59 Angstrom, 20.1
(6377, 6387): -0.55 Angstrom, 20.9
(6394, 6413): 0.46 Angstrom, 19.2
